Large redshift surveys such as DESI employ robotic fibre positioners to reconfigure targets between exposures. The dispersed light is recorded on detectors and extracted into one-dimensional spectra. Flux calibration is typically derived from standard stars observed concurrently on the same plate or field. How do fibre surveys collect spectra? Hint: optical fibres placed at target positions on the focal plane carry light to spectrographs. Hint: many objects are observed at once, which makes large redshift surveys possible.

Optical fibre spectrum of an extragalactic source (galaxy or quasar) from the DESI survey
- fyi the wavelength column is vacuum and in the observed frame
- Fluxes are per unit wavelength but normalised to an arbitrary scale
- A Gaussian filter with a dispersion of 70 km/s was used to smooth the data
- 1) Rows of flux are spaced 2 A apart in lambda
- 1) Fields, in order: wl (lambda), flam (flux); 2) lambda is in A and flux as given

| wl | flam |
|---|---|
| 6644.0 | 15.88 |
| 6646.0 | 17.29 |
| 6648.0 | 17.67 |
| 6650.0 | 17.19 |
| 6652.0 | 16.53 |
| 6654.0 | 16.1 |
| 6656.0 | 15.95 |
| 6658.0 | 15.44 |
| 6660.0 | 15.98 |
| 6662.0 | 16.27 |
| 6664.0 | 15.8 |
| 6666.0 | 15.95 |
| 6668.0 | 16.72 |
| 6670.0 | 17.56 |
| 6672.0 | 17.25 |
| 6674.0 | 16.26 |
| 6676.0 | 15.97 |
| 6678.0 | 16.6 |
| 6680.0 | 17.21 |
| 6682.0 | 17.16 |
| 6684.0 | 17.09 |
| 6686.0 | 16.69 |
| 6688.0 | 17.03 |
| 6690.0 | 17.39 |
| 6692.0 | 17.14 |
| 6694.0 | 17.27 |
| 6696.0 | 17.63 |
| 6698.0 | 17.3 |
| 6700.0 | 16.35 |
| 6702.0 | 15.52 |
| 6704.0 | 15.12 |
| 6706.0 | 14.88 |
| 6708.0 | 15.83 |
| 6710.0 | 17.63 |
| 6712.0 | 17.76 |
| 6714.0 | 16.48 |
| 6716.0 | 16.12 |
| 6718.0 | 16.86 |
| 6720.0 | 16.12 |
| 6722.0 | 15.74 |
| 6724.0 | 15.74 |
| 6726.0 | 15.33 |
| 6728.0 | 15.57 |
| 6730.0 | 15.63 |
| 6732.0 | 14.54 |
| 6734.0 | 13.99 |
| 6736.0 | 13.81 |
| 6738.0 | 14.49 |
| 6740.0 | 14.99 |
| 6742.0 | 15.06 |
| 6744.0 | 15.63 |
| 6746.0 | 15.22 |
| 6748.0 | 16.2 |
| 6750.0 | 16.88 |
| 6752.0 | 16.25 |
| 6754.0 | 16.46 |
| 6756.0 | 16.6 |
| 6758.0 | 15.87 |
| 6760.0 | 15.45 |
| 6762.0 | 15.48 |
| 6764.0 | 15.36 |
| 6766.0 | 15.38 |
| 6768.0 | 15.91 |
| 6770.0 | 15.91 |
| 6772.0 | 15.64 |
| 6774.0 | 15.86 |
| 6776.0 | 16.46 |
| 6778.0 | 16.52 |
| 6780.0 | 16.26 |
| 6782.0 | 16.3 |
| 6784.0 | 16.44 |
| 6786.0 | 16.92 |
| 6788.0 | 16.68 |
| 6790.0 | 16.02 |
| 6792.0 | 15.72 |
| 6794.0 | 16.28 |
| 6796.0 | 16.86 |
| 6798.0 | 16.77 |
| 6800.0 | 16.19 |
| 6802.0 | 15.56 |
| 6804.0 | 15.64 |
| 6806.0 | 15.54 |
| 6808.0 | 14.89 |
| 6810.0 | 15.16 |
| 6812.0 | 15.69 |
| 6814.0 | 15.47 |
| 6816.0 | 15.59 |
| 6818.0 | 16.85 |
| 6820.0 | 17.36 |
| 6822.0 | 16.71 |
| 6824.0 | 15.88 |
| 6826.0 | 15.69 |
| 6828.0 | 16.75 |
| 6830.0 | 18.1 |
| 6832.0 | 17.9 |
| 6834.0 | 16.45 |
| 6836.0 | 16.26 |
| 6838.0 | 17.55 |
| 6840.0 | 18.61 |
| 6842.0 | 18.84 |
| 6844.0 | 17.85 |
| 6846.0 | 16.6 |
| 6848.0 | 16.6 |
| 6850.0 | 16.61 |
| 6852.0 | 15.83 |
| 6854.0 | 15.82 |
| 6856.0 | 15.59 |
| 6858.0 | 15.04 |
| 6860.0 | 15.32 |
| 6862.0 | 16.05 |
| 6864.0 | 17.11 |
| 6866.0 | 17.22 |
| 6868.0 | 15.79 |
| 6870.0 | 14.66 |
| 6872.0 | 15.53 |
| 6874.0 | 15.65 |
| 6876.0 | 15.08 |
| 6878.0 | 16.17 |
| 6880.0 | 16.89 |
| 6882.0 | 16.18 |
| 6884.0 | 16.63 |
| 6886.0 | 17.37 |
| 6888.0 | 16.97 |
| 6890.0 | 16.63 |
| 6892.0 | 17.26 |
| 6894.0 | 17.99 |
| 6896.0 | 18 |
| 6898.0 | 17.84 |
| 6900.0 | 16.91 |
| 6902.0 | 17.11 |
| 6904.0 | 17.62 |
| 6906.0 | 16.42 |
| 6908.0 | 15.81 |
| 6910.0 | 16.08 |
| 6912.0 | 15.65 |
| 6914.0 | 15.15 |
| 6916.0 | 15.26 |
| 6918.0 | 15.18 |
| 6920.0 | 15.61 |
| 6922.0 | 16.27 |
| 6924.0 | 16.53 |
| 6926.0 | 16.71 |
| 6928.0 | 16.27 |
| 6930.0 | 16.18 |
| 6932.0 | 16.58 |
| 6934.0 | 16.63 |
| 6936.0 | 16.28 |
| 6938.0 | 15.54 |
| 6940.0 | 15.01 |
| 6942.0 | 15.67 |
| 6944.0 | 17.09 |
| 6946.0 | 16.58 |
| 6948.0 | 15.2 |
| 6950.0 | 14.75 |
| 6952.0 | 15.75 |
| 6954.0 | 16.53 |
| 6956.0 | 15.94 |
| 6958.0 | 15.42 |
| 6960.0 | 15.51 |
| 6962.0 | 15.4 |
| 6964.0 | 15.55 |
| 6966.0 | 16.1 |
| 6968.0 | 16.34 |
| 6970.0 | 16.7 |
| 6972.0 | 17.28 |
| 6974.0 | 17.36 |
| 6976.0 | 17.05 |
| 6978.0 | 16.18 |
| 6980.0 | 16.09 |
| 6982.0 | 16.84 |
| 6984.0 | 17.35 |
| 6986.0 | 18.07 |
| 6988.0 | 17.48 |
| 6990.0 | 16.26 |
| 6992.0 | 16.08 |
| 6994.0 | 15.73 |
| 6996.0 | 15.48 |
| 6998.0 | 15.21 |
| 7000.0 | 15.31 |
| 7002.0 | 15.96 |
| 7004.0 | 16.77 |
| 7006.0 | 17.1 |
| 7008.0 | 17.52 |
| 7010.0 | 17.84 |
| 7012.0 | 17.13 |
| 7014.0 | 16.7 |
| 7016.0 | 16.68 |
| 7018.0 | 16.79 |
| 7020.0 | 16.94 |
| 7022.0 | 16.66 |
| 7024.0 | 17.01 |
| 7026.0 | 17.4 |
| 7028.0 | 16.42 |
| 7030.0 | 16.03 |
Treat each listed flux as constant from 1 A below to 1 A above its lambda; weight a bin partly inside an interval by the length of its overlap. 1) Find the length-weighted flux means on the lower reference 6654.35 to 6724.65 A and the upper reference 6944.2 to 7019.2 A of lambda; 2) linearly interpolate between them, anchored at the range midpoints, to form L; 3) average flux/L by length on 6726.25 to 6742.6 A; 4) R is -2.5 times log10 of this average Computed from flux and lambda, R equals 0.12 mag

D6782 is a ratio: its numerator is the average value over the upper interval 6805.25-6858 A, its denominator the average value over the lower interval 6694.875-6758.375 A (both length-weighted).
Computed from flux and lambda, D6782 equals 1.04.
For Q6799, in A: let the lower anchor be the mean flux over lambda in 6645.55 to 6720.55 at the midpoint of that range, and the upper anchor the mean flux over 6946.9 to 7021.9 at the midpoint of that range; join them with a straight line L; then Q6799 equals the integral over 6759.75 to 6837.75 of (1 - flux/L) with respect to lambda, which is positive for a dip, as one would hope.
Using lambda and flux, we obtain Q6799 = 1.7 A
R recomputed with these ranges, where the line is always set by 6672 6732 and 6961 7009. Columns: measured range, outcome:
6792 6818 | 0.041 mag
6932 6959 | 0.038 mag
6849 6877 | 0.044 mag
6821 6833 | -0.025 mag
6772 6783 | 0.015 mag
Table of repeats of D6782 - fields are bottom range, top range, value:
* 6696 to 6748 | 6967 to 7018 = 1.06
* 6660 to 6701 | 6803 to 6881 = 0.97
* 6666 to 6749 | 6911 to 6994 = 1.00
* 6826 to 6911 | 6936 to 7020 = 0.98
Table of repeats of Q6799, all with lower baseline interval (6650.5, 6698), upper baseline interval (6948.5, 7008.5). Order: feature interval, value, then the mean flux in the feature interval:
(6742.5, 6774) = 1.3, 15.9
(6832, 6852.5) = -0.9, 17.2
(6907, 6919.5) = 0.6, 15.5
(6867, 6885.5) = 0.6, 15.9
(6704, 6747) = 2.7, 15.6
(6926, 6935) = -0.1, 16.4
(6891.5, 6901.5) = -0.7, 17.6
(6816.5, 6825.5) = -0.1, 16.6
